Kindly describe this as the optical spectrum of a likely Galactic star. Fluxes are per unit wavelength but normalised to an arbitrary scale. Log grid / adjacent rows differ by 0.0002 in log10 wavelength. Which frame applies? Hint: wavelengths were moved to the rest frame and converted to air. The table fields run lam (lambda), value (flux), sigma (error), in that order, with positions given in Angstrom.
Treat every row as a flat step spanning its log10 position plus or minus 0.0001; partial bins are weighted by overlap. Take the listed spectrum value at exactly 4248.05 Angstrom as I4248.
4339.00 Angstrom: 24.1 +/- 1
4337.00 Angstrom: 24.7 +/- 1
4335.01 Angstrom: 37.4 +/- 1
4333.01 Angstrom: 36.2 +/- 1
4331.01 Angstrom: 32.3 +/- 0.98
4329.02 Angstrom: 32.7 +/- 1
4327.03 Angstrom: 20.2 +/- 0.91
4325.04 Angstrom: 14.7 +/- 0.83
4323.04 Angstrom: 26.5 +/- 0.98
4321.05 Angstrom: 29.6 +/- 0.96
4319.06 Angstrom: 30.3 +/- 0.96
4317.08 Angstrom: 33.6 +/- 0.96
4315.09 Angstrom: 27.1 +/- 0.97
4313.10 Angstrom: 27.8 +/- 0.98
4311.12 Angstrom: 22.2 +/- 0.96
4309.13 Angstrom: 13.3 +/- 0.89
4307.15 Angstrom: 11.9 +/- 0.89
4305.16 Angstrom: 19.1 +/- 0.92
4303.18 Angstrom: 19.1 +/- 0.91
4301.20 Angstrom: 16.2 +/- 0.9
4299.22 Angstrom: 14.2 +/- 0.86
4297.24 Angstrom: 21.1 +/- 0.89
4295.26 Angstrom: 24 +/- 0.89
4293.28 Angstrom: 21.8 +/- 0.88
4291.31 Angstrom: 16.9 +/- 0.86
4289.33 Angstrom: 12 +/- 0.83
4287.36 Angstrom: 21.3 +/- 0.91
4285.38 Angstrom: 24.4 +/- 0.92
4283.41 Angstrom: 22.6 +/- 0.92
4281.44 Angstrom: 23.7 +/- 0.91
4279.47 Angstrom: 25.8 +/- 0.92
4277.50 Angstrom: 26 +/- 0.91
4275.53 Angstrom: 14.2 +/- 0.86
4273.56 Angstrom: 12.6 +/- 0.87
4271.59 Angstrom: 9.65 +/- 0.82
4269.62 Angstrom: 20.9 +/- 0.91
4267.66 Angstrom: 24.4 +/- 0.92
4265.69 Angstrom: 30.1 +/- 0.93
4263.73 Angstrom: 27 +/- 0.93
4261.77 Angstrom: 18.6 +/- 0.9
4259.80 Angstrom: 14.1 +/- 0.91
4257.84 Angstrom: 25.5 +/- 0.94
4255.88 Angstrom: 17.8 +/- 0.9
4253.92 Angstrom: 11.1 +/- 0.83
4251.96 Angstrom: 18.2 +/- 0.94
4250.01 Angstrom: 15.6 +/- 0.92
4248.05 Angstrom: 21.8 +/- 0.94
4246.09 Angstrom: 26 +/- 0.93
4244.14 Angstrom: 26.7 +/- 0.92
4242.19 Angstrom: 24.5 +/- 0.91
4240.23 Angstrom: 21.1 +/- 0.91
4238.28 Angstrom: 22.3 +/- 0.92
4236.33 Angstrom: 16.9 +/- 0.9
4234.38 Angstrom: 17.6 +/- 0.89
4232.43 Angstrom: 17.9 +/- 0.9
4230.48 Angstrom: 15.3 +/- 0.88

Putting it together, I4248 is 21.8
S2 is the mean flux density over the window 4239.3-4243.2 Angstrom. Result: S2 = 22.8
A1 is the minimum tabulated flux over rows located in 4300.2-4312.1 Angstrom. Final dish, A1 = 11.9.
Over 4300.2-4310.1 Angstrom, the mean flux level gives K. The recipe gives 15.9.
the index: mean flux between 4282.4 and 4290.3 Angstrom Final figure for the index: 20.1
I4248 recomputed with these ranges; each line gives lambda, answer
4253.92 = 11.1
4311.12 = 22.2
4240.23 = 21.1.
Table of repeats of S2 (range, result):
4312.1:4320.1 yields 29.7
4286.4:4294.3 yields 18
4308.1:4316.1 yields 22.6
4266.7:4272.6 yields 18.3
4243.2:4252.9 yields 21.7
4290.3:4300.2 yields 19.6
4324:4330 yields 22.5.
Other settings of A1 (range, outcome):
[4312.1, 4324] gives 26.5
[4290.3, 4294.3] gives 16.9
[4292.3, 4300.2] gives 14.2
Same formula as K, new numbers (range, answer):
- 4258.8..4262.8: 16.5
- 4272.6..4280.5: 19.7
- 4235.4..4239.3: 19.7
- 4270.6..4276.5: 12.1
